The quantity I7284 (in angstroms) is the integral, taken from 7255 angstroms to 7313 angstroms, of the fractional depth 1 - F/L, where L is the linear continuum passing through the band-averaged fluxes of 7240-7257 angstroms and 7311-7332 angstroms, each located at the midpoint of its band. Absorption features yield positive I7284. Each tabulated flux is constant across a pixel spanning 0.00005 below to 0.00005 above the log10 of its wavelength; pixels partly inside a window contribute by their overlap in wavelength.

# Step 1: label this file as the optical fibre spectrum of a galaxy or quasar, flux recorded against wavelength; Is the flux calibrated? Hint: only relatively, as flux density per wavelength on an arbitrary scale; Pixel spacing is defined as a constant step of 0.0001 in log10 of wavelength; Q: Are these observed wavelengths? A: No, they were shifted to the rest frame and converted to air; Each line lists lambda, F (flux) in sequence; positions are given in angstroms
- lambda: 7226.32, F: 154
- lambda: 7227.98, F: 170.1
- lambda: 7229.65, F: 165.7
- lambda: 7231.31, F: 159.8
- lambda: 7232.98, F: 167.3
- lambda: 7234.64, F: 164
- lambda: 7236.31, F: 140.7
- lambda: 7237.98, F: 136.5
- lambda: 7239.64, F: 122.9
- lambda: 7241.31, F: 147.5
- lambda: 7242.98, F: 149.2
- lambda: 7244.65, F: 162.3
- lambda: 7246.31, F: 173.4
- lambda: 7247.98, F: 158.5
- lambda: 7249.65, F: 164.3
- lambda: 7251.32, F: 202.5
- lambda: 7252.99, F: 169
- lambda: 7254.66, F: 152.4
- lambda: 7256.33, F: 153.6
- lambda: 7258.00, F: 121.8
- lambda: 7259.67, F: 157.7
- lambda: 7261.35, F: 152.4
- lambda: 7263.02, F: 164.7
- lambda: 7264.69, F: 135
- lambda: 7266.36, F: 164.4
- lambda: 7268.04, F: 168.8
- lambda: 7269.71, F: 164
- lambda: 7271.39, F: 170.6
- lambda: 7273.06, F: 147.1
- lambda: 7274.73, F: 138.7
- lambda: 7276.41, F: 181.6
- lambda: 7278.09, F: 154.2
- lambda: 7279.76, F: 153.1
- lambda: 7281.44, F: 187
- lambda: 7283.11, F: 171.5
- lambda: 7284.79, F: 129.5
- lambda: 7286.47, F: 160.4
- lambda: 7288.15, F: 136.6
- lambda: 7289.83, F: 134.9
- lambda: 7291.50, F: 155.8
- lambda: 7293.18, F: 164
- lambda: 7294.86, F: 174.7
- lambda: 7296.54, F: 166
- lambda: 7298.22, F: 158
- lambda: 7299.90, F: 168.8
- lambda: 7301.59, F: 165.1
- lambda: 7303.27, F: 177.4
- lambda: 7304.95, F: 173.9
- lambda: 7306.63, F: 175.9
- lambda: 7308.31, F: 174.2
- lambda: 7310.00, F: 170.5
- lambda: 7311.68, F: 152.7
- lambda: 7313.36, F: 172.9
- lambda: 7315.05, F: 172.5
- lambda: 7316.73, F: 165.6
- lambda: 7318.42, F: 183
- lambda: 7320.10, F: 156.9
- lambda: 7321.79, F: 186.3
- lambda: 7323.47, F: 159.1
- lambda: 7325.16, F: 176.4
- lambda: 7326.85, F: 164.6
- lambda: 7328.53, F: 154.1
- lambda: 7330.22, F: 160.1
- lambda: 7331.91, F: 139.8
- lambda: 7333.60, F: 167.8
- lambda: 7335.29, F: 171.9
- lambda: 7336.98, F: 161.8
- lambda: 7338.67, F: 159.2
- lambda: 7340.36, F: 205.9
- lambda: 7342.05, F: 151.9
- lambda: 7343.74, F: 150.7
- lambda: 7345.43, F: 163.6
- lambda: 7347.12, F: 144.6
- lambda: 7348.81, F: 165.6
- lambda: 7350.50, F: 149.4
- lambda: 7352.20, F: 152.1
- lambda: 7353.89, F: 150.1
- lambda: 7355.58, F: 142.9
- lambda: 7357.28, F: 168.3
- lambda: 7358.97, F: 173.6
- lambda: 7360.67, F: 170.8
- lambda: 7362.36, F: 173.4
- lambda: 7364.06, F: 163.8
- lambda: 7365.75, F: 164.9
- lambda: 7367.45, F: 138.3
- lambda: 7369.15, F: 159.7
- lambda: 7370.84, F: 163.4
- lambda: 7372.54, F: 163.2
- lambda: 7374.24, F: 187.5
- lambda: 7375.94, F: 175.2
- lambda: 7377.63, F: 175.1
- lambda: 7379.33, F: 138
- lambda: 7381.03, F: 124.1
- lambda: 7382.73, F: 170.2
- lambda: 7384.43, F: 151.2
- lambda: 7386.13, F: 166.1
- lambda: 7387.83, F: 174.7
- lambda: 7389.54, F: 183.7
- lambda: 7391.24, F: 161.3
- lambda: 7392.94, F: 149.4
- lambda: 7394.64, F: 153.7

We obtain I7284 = 1.6 angstroms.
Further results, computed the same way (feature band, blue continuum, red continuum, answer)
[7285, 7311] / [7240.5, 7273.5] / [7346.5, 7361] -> -0.8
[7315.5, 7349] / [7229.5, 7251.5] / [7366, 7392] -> -0.9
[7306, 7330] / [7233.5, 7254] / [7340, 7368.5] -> -1.4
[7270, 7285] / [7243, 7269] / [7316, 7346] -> 0.1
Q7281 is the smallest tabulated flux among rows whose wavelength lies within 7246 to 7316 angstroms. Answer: 121.8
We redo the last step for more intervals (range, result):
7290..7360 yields 139.8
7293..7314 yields 152.7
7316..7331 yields 154.1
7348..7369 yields 138.3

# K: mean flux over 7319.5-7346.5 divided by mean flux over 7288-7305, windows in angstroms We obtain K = 1.02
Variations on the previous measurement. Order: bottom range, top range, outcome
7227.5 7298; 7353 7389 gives 1.03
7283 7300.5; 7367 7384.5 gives 1.03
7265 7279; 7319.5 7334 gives 1.02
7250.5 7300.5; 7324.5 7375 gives 1.02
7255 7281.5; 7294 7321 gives 1.08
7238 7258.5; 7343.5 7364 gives 1.02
